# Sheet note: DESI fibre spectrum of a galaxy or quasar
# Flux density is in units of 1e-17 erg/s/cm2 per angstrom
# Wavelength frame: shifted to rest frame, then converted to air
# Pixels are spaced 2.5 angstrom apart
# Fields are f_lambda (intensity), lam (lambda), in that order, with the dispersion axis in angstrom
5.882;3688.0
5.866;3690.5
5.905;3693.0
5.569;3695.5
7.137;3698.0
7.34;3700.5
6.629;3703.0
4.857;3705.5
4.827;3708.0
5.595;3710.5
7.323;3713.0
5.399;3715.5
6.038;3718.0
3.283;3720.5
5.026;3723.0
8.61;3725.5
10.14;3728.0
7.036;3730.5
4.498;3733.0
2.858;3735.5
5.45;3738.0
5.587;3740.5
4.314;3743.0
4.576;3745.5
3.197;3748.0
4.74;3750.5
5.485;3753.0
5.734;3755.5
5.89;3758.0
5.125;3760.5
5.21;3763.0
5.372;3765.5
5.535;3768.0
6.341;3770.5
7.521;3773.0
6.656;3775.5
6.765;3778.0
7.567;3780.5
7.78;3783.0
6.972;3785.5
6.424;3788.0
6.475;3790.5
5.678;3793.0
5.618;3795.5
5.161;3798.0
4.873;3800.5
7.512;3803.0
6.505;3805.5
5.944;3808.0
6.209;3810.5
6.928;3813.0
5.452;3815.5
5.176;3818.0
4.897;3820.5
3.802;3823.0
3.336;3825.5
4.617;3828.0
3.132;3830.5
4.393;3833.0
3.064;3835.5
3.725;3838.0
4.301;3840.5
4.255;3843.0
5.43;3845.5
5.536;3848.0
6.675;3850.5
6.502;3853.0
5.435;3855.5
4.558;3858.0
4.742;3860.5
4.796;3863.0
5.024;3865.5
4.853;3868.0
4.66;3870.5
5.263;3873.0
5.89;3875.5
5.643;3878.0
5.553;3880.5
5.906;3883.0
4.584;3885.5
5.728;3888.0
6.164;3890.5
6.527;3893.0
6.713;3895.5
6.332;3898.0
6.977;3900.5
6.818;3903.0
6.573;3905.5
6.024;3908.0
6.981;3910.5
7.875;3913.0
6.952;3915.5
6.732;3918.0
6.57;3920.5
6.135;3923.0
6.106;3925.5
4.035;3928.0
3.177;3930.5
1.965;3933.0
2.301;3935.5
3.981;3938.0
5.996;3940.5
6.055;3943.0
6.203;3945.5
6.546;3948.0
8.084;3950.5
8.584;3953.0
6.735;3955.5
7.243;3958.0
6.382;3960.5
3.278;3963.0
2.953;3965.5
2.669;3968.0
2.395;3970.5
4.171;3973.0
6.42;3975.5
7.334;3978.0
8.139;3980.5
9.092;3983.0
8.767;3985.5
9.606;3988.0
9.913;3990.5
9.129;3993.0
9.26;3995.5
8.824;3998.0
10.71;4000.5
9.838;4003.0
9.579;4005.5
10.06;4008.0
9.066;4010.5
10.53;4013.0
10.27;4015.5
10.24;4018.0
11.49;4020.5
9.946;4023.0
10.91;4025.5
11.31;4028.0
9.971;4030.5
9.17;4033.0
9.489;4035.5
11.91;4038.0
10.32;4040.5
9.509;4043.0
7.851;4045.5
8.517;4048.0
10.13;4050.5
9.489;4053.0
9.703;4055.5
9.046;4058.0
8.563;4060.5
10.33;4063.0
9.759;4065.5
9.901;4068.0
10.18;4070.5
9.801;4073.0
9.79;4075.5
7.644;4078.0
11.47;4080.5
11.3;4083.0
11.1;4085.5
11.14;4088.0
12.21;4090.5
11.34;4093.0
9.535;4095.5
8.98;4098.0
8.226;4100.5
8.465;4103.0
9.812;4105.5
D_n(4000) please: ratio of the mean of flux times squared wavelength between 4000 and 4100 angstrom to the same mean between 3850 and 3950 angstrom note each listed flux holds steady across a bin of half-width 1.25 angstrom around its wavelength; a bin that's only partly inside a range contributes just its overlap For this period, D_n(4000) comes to 1.92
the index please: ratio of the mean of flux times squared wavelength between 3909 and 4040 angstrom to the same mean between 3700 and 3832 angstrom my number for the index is 1.5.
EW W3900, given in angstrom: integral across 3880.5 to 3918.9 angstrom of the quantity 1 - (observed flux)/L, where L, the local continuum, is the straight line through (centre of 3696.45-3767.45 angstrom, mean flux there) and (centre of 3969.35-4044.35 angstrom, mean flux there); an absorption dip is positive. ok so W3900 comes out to 6.94 angstrom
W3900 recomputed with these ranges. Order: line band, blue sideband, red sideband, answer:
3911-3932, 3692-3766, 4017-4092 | 5.9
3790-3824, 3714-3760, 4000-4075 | 3.9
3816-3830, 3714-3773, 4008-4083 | 4.8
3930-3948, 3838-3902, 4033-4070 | 6.7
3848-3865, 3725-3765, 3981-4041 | 4.4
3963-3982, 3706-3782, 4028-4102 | 8.5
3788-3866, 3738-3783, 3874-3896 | 7.8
